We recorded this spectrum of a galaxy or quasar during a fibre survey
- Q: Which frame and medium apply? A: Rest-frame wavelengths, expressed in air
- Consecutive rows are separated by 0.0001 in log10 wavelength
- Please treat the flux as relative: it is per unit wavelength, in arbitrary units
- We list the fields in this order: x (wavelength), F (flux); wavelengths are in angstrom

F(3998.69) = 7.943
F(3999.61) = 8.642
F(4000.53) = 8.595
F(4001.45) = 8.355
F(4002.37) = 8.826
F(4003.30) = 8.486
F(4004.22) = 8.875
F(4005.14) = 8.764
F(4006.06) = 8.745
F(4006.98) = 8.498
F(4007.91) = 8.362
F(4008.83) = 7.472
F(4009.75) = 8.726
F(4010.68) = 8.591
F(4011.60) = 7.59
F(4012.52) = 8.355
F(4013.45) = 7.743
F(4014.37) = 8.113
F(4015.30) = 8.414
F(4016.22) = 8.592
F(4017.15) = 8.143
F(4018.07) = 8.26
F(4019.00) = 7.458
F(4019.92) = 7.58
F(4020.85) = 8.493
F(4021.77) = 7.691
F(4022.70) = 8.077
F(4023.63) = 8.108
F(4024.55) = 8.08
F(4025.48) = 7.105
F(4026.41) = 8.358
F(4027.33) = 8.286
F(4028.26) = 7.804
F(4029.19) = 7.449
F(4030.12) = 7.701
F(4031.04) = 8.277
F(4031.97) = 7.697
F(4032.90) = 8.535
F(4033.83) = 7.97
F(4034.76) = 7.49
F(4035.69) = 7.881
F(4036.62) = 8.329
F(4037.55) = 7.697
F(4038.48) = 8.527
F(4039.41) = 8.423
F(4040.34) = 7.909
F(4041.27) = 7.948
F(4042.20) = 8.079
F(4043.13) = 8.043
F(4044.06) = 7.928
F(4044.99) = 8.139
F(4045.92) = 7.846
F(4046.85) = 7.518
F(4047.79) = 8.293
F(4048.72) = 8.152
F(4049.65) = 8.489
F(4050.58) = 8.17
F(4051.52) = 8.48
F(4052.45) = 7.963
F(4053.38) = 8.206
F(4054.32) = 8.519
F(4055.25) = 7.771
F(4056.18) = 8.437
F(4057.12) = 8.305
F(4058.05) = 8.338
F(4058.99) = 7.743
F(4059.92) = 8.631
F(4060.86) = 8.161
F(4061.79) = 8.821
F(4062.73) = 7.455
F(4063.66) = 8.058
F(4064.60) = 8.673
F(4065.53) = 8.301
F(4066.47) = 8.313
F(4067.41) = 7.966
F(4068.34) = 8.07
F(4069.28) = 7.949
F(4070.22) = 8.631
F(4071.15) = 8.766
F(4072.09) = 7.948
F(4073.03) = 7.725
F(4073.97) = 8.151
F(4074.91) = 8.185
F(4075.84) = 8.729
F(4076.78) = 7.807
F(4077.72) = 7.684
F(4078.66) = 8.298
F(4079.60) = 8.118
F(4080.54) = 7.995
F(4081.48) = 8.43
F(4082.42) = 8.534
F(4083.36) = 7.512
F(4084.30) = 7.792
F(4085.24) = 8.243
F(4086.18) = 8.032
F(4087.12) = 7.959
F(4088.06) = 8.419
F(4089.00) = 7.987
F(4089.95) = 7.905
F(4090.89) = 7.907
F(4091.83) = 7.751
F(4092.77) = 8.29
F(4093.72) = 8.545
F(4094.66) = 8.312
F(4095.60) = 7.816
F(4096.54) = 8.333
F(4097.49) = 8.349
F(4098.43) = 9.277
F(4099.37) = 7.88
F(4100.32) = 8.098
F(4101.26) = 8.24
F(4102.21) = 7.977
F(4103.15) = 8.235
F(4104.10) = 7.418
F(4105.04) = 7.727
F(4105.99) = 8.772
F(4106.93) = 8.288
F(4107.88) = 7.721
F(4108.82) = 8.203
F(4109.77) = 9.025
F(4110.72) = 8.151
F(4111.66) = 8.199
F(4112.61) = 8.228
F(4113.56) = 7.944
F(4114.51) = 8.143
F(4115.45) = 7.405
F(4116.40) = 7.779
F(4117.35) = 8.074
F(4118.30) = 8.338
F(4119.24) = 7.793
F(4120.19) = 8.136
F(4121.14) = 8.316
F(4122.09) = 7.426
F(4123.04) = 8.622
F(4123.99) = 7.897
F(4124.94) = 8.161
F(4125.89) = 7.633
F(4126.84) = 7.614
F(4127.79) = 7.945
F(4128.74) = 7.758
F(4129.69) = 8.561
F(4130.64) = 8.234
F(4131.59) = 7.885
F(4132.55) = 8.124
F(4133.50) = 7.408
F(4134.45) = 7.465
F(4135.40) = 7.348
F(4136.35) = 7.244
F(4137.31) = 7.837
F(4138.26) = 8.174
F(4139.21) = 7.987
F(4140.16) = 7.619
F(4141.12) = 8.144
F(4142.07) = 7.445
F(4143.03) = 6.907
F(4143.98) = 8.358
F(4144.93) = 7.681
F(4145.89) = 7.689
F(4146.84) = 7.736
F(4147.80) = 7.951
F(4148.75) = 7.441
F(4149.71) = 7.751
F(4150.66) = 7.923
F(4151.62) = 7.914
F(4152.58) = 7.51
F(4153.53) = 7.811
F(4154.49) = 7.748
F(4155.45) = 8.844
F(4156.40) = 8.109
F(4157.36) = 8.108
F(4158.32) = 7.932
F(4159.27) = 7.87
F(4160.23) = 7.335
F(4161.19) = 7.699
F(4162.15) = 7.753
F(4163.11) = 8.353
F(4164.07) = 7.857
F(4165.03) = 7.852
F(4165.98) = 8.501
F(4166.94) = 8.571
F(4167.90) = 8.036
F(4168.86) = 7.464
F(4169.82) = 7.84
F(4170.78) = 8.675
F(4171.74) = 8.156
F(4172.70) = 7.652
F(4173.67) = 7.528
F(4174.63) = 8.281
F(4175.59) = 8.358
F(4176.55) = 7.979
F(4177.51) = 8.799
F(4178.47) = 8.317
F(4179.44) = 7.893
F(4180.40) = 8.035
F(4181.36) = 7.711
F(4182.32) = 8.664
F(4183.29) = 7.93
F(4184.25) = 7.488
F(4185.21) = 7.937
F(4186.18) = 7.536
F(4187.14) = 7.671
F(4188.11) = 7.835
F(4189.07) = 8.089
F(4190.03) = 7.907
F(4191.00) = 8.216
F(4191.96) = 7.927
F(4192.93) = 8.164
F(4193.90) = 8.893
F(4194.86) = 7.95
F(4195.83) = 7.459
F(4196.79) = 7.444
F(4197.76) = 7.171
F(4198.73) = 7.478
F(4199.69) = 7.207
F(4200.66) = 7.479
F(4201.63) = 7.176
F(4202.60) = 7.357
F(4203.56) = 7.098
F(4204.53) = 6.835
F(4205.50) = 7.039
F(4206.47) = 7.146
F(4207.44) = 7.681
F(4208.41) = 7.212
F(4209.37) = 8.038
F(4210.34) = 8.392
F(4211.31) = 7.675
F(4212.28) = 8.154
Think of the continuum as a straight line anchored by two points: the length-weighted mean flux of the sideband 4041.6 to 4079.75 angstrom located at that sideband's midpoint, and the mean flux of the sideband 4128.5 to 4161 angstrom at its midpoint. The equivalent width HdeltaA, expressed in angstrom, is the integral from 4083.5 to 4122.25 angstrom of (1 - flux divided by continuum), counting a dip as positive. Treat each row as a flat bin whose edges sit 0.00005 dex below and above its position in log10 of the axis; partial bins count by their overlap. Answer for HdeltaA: -0.6 angstrom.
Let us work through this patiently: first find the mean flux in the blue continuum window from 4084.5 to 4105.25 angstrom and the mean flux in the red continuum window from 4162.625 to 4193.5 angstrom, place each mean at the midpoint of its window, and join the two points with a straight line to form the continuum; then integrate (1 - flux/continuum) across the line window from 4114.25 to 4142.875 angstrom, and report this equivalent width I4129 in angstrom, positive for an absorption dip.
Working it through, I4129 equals 0.8 angstrom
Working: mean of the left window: 8.12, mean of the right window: 8.04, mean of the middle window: 7.87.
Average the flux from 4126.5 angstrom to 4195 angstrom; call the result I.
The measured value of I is 7.93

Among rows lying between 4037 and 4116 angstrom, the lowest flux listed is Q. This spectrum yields 7.405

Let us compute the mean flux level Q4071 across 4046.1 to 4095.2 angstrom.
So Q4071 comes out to 8.16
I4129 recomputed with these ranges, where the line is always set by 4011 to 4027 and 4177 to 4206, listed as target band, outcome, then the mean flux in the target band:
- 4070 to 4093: -0.5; 8.11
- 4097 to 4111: -0.6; 8.22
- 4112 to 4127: -0.2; 7.98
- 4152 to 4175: -0.5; 7.98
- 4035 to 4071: -0.9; 8.16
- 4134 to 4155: 0.3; 7.71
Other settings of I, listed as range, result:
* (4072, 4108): 8.12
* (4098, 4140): 8.01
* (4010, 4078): 8.1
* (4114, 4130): 7.97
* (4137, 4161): 7.83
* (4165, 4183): 8.13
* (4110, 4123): 8.03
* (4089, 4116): 8.14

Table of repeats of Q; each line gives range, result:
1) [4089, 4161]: 6.907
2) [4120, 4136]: 7.348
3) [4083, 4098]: 7.512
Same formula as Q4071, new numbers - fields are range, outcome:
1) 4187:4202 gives 7.76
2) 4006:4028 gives 8.1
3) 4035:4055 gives 8.11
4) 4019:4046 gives 7.98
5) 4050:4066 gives 8.24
